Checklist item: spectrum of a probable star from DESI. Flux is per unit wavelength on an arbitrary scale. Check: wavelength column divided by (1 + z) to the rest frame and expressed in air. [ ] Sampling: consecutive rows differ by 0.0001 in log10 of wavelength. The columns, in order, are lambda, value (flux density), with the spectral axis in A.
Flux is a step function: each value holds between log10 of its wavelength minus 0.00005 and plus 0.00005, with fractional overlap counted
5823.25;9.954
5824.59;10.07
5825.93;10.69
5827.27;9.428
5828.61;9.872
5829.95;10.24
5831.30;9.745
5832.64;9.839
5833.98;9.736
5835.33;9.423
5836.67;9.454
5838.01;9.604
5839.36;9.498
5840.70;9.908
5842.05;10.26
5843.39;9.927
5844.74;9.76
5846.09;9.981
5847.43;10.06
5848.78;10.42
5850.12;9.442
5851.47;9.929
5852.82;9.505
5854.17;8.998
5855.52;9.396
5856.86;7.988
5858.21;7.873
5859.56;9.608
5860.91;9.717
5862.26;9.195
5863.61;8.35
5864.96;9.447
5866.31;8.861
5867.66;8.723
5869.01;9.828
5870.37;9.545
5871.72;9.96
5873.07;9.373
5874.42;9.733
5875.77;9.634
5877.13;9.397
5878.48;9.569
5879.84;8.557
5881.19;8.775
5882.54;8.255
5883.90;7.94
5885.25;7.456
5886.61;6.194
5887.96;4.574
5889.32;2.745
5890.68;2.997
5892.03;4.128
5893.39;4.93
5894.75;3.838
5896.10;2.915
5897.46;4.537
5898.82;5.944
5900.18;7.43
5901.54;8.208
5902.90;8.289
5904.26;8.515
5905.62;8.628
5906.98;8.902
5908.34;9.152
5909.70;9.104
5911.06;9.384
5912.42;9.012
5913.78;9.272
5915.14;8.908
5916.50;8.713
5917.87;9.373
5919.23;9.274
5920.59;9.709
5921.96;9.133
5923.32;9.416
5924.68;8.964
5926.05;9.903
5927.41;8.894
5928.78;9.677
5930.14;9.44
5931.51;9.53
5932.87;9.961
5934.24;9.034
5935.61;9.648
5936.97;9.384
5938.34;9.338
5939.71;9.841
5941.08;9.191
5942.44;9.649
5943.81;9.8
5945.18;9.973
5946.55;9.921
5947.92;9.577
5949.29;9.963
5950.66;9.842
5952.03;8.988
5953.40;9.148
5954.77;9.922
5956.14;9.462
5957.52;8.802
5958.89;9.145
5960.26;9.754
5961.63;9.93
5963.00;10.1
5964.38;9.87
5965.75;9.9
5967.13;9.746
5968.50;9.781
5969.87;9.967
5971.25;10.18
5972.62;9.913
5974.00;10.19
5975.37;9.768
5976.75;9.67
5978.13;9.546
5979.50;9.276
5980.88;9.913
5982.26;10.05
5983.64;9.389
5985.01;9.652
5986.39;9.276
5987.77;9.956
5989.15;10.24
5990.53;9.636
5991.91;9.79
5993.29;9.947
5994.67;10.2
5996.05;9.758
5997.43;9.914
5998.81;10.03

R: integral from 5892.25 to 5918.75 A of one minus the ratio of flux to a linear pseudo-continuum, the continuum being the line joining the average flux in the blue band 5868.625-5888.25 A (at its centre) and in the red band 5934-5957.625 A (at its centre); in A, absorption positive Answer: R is 4.2 A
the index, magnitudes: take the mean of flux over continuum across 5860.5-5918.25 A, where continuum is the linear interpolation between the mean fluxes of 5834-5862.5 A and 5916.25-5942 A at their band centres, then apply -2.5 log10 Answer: 0.20 mag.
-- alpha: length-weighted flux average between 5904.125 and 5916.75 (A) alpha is 8.99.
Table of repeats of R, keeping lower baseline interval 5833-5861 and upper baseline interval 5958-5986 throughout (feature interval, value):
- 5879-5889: 2.4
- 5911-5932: 0.9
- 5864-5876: 0.2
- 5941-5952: 0.0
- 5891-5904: 5.4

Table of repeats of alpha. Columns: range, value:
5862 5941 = 8.27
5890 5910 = 6.45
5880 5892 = 6.12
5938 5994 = 9.71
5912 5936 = 9.32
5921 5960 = 9.49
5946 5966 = 9.61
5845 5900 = 7.96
